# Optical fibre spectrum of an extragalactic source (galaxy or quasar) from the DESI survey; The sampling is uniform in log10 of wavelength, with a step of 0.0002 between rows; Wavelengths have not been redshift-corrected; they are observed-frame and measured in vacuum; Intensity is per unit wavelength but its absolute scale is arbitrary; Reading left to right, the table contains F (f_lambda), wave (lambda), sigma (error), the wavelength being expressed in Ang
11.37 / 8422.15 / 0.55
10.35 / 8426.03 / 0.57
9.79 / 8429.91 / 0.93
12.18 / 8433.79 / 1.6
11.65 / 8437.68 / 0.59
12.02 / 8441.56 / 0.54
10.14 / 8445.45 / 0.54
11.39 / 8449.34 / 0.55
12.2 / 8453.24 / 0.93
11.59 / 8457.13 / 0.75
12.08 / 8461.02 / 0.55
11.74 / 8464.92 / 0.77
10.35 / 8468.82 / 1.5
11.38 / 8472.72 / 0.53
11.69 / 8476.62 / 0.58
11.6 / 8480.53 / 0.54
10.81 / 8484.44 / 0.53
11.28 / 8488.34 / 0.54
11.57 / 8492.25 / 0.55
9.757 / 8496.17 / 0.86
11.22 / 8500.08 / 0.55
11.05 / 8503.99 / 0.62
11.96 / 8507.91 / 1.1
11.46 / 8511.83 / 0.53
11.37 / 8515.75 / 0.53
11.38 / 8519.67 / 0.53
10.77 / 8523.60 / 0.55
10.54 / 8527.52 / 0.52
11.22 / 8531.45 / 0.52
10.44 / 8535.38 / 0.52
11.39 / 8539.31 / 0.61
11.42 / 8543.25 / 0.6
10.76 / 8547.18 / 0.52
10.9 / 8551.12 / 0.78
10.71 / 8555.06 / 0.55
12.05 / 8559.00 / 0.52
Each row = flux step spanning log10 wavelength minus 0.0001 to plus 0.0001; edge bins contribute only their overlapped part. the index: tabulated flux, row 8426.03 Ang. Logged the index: 10.35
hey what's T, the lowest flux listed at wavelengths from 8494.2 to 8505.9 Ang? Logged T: 9.757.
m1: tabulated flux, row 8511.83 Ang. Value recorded 11.46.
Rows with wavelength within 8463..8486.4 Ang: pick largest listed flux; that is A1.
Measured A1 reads 11.74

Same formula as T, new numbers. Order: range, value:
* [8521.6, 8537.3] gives 10.44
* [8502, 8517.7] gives 11.05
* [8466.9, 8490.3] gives 10.35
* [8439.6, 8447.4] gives 10.14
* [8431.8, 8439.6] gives 11.65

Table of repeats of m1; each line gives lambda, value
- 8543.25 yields 11.42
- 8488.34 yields 11.28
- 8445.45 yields 10.14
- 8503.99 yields 11.05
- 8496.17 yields 9.757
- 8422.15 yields 11.37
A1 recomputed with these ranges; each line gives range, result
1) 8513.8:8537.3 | 11.38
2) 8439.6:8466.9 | 12.2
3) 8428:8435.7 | 12.18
